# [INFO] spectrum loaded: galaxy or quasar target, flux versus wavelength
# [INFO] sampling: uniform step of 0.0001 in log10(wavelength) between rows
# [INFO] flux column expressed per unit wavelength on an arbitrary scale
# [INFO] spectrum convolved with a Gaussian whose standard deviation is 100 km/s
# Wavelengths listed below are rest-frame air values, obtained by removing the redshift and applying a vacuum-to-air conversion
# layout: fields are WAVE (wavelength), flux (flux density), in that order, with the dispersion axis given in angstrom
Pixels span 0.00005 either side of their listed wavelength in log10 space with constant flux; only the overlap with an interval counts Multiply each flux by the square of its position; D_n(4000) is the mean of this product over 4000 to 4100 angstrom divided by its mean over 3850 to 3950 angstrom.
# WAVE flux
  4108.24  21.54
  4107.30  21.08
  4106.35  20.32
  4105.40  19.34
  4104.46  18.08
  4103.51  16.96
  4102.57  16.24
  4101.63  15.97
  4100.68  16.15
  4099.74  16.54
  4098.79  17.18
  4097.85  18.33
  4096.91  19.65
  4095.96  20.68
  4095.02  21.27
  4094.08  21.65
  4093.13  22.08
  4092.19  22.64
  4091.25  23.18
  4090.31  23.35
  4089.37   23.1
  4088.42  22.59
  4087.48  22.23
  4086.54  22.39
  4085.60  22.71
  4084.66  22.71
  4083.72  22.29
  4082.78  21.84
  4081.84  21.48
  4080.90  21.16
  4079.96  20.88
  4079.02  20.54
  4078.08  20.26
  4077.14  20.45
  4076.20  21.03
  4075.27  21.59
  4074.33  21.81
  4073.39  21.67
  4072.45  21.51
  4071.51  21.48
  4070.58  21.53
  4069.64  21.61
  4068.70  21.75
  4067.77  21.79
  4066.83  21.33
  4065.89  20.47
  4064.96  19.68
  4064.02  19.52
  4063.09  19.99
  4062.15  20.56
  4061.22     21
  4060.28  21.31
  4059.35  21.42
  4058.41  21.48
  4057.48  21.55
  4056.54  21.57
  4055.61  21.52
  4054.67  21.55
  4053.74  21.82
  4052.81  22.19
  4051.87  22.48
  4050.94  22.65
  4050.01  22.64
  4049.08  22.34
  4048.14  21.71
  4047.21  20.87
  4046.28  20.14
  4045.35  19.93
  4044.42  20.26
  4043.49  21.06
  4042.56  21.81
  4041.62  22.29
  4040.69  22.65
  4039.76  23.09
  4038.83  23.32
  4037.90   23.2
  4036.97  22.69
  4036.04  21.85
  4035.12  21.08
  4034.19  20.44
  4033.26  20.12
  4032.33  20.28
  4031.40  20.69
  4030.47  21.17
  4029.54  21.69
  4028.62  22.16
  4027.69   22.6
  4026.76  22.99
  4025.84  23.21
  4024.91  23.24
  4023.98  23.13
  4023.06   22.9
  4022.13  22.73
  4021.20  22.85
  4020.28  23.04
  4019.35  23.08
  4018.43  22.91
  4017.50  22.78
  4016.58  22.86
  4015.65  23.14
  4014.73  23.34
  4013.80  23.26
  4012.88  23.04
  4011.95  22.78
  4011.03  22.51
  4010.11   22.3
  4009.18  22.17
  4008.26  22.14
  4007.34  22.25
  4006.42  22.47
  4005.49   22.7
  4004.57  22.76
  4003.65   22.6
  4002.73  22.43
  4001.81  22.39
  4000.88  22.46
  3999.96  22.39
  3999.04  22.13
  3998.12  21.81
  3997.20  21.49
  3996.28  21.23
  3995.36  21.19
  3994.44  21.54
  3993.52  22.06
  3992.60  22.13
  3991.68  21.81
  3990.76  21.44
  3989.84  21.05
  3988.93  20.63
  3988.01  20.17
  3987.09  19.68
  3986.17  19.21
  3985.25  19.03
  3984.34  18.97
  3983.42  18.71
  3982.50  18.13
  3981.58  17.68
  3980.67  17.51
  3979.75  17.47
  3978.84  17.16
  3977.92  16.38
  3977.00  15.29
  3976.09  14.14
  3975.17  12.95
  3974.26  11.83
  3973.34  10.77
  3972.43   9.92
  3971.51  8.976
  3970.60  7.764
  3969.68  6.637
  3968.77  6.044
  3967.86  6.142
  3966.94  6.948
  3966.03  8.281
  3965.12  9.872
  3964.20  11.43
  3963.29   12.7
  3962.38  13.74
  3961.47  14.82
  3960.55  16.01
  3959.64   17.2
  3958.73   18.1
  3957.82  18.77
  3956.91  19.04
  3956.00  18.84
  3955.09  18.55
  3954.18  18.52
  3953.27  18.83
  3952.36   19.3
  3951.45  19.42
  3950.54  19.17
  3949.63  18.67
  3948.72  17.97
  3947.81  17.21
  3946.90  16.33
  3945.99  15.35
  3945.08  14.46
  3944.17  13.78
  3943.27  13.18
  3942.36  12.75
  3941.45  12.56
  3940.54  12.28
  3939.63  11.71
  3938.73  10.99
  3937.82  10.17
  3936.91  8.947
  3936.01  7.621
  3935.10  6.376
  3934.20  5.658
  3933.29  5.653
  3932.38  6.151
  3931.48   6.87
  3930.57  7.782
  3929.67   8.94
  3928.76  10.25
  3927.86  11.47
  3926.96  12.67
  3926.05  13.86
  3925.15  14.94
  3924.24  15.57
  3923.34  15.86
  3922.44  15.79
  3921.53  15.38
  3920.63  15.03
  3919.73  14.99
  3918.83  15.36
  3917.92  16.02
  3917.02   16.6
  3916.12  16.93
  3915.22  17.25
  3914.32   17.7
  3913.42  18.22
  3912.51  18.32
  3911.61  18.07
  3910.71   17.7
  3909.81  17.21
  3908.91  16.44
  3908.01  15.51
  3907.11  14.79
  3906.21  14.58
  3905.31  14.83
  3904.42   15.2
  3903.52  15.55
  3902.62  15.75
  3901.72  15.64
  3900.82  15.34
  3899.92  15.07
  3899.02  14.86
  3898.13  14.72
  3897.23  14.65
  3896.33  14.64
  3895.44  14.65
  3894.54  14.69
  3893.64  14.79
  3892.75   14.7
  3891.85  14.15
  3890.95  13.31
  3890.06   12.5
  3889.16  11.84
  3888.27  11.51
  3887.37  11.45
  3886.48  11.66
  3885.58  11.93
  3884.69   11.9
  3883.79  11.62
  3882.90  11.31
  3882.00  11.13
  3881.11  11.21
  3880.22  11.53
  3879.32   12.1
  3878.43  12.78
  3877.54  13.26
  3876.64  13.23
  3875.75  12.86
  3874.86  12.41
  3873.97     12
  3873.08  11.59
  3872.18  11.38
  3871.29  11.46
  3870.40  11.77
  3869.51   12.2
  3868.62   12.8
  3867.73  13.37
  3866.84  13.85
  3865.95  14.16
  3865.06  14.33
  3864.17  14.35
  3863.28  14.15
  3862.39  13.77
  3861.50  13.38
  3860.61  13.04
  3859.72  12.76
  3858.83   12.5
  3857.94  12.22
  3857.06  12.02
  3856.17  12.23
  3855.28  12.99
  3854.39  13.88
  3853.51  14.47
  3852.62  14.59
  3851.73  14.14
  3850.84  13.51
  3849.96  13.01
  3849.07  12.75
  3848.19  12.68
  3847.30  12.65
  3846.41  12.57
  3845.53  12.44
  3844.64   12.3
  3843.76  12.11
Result 1.75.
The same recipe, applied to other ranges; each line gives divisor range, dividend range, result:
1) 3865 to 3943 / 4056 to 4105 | 1.72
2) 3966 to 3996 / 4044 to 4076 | 1.40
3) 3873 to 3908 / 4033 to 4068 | 1.73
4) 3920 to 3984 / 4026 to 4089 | 1.70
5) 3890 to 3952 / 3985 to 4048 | 1.64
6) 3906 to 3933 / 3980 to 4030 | 1.57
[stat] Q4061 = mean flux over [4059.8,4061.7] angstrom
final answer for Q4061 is 21.2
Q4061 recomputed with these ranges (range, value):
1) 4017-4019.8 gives 23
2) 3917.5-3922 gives 15.3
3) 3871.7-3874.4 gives 11.6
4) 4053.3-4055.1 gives 21.7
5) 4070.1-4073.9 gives 21.5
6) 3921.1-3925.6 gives 15.5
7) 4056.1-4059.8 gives 21.5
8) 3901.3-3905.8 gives 15.4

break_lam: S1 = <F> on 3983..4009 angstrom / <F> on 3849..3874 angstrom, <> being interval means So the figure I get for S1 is 1.64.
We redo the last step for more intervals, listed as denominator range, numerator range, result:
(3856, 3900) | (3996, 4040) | 1.73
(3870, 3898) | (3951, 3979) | 1.08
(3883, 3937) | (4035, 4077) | 1.58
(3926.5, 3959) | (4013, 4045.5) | 1.66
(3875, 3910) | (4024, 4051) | 1.59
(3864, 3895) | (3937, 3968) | 1.18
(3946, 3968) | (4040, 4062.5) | 1.37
